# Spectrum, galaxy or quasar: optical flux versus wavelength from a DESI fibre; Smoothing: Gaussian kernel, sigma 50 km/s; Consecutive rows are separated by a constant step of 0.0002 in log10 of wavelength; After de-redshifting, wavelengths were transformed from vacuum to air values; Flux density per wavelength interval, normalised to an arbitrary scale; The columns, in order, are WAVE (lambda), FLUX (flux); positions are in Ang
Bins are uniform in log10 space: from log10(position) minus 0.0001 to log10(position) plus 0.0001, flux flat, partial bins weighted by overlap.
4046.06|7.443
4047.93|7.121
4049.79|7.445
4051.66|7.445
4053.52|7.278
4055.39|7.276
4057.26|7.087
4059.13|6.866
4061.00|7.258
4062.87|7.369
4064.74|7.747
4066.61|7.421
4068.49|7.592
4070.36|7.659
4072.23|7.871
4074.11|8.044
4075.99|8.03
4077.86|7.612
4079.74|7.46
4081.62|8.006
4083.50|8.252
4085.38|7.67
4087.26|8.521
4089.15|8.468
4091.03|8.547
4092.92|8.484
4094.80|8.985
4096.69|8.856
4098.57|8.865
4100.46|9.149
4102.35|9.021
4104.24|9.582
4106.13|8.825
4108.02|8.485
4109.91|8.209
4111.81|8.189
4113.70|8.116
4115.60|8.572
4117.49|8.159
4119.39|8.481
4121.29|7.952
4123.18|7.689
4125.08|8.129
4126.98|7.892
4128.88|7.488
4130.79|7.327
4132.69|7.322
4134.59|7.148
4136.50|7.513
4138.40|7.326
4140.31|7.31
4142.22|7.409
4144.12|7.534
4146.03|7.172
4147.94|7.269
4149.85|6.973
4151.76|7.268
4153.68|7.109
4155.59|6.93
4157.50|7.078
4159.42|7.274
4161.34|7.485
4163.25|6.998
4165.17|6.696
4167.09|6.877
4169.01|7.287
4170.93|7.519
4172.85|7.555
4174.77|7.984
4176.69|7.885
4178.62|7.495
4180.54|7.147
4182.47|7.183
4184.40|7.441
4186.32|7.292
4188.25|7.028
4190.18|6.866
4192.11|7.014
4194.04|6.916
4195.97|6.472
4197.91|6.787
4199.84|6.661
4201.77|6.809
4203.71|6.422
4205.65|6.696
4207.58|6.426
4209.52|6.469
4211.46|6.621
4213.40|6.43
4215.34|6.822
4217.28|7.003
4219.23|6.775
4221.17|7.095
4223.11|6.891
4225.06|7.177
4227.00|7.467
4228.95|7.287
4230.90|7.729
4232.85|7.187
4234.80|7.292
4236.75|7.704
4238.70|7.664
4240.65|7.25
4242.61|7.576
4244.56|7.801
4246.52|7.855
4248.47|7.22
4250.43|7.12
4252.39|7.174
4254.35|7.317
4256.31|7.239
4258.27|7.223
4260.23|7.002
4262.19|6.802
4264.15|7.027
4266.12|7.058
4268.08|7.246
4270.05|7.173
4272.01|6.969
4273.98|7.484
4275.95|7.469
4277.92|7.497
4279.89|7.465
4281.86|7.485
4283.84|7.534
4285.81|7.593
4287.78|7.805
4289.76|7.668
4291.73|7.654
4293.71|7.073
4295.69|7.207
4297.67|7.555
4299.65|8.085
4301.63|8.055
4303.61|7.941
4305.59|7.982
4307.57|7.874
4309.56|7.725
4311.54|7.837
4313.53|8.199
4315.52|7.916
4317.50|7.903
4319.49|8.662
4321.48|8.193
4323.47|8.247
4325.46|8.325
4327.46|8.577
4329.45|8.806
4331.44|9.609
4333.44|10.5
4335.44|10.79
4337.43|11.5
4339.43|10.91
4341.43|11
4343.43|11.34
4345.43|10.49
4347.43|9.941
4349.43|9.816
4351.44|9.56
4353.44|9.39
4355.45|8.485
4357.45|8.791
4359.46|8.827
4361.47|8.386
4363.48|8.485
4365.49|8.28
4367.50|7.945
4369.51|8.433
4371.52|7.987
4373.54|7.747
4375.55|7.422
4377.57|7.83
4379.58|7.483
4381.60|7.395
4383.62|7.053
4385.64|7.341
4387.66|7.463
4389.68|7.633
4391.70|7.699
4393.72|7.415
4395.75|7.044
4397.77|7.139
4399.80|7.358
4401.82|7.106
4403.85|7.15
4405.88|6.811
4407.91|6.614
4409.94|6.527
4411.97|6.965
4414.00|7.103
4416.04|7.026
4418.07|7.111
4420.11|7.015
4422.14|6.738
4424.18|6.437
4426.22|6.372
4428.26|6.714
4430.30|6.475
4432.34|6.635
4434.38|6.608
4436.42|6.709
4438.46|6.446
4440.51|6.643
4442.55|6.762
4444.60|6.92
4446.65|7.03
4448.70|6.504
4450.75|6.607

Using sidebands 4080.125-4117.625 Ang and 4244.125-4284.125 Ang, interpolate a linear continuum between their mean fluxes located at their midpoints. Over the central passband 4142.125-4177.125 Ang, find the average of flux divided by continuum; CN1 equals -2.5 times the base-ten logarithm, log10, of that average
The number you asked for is 0.11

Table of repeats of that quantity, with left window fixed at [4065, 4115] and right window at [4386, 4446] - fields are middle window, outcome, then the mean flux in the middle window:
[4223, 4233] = 0.06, 7.33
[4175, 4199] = 0.11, 7.15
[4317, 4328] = -0.14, 8.32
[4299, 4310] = -0.08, 7.95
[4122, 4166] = 0.11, 7.32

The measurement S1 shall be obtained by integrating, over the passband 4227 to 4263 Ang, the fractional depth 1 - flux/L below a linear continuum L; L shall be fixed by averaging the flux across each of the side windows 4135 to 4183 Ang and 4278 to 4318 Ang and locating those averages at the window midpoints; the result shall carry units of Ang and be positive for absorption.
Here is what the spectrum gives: 0.9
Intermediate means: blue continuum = 7.29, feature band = 7.36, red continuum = 7.72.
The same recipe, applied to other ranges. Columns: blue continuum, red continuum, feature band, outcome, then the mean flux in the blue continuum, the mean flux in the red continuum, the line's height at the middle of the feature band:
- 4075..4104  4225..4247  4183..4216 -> 4.1 Ang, 8.42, 7.5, 7.73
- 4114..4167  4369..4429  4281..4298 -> -0.5 Ang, 7.46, 7.19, 7.31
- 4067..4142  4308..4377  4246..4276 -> 5.2 Ang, 8.11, 8.98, 8.68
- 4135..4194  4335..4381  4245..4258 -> 1.2 Ang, 7.26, 9.13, 8.1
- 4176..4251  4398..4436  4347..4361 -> -4.6 Ang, 7.1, 6.82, 6.91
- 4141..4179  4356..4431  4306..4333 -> -3.6 Ang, 7.29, 7.39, 7.36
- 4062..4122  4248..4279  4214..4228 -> 0.8 Ang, 8.26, 7.19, 7.45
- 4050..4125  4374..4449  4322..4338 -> -4.8 Ang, 8.08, 7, 7.27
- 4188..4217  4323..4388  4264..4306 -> 2.1 Ang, 6.7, 8.93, 7.9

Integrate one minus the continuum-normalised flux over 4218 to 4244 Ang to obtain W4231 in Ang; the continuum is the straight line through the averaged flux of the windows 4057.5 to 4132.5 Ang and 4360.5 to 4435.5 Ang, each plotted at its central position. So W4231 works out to 1.4 Ang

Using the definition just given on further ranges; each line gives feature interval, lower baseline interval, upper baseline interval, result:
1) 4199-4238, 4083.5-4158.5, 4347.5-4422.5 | 4.6 Ang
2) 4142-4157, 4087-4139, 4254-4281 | 1.5 Ang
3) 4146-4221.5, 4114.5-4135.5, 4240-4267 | 5.5 Ang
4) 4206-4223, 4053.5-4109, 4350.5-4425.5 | 2.5 Ang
